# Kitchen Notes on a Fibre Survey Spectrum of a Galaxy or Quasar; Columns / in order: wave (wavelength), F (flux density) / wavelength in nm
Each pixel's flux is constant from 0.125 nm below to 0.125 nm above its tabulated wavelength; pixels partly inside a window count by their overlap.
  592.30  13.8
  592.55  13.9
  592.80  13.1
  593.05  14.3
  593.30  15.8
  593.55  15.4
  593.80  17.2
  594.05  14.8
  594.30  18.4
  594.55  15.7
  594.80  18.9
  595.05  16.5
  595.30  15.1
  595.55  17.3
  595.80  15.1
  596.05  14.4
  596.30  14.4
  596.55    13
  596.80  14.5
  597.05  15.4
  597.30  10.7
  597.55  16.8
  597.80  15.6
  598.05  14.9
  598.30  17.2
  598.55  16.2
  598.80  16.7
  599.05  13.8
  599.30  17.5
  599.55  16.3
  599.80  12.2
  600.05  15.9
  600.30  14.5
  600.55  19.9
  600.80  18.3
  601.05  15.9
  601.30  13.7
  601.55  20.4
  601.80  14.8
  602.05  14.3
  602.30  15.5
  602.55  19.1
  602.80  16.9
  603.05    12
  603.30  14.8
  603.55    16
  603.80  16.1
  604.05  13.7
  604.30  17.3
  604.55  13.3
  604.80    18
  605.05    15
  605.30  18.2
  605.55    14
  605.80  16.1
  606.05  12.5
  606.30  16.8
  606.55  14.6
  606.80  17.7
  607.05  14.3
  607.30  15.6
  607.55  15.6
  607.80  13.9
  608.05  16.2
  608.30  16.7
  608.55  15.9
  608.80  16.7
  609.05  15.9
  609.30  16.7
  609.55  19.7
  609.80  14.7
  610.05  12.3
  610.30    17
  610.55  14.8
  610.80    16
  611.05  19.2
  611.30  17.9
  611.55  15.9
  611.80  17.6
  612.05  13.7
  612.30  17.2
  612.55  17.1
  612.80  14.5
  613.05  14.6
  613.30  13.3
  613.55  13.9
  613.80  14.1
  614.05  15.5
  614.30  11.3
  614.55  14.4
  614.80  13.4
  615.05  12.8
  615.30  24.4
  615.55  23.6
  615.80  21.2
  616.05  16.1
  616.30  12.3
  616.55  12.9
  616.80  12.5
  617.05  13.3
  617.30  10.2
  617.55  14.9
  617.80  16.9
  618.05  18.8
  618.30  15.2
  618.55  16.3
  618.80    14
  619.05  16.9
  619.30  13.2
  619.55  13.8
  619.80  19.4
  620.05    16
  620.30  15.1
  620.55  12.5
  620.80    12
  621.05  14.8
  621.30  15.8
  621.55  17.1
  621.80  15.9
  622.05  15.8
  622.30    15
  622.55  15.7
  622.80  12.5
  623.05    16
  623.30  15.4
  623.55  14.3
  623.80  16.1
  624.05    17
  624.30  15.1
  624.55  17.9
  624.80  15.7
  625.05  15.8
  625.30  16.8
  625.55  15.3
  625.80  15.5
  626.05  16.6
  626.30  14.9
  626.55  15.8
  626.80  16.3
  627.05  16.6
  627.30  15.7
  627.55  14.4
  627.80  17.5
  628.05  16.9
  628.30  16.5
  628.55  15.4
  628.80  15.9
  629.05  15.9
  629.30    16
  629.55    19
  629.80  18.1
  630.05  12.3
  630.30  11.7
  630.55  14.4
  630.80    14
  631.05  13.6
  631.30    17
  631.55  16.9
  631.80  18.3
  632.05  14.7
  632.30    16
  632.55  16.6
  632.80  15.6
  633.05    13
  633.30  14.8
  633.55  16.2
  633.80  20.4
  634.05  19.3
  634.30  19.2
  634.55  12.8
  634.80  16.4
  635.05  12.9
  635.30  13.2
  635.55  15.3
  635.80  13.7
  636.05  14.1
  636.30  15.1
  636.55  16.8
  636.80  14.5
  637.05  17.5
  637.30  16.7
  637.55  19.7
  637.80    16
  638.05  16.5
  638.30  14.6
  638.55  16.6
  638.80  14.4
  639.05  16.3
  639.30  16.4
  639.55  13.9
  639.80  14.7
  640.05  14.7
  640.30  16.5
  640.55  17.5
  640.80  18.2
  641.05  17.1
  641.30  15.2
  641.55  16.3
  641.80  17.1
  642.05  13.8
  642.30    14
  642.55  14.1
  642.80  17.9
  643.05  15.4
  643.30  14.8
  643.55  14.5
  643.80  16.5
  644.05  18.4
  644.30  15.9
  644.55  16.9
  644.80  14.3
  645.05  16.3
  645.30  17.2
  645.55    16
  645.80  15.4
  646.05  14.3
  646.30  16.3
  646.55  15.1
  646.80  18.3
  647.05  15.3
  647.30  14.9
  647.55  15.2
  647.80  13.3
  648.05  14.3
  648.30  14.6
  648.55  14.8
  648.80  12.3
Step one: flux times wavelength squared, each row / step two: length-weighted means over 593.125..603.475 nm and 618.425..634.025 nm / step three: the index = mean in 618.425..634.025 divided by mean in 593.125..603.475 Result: 1.09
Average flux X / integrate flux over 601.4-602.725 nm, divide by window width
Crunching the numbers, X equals 16.8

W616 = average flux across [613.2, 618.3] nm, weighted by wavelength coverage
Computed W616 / 15.3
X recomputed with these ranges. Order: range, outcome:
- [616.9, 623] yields 15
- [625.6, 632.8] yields 15.8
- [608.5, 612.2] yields 16.3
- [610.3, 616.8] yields 15.9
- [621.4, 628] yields 15.8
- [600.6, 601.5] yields 16.7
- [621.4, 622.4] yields 16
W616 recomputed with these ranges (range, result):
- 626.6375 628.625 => 16.2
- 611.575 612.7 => 16.3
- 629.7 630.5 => 13.9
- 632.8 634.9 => 16.5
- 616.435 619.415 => 14.6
